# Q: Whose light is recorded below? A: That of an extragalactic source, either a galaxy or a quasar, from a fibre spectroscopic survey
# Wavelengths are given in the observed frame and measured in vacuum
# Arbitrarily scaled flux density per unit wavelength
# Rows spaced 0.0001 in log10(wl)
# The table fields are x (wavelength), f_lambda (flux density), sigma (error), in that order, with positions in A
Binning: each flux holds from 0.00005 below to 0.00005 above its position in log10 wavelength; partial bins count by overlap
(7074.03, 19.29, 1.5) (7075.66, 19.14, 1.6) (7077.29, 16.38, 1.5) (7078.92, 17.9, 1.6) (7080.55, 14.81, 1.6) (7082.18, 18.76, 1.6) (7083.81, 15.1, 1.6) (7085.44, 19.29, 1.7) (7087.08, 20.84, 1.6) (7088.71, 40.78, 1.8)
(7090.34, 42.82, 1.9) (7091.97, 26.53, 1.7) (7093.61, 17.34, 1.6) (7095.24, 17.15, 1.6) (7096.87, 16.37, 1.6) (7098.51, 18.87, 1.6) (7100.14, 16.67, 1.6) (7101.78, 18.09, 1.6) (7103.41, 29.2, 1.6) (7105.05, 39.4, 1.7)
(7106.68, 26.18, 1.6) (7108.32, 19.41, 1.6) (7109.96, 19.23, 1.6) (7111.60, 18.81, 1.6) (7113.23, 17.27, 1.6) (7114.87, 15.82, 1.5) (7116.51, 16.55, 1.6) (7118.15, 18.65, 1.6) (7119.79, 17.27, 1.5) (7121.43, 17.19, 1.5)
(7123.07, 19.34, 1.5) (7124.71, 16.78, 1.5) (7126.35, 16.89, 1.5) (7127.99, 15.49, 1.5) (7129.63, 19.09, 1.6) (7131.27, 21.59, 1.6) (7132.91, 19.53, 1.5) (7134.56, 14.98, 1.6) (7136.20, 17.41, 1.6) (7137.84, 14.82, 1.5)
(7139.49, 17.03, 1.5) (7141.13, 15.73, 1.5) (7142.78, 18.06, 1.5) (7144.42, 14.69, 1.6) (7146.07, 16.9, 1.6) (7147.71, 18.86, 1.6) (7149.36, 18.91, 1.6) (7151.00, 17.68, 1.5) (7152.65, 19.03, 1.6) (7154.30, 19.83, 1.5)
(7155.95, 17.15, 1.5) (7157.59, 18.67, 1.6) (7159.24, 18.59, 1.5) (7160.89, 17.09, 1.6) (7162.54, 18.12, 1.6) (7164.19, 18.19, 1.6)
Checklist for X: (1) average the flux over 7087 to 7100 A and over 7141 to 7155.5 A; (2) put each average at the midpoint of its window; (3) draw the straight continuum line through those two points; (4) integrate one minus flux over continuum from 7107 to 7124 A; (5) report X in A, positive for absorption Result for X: 3.0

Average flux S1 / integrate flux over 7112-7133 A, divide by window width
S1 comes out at 17.8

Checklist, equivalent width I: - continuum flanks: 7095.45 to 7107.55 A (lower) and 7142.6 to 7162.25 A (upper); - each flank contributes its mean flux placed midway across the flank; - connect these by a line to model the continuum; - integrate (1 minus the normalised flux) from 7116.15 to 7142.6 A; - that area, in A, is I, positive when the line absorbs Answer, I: 3.8 A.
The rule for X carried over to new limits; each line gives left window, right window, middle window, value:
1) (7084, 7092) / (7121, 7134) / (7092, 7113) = 2.9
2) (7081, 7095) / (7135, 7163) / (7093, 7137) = 4.4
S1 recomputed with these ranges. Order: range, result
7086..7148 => 20.2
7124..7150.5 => 17.3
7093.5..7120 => 20.3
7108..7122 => 17.7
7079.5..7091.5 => 24.6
